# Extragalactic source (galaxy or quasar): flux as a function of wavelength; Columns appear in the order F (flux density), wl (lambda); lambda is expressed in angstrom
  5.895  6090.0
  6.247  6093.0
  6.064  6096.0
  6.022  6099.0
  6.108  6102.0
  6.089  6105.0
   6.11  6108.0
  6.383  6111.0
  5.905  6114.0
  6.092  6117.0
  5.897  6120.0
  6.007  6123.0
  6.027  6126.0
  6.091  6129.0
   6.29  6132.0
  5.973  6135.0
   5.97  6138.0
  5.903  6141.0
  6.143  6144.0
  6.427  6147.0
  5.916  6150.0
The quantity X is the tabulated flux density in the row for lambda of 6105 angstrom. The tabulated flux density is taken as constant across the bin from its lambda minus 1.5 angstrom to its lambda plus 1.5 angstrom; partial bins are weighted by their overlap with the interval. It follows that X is 6.089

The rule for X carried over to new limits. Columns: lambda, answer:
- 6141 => 5.903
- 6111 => 6.383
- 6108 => 6.11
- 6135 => 5.973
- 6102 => 6.108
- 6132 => 6.29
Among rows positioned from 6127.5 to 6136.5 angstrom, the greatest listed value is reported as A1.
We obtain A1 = 6.29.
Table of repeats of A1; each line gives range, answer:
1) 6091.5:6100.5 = 6.247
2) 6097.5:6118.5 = 6.383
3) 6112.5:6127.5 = 6.092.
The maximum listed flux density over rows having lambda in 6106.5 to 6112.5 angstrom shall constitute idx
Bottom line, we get 6.383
